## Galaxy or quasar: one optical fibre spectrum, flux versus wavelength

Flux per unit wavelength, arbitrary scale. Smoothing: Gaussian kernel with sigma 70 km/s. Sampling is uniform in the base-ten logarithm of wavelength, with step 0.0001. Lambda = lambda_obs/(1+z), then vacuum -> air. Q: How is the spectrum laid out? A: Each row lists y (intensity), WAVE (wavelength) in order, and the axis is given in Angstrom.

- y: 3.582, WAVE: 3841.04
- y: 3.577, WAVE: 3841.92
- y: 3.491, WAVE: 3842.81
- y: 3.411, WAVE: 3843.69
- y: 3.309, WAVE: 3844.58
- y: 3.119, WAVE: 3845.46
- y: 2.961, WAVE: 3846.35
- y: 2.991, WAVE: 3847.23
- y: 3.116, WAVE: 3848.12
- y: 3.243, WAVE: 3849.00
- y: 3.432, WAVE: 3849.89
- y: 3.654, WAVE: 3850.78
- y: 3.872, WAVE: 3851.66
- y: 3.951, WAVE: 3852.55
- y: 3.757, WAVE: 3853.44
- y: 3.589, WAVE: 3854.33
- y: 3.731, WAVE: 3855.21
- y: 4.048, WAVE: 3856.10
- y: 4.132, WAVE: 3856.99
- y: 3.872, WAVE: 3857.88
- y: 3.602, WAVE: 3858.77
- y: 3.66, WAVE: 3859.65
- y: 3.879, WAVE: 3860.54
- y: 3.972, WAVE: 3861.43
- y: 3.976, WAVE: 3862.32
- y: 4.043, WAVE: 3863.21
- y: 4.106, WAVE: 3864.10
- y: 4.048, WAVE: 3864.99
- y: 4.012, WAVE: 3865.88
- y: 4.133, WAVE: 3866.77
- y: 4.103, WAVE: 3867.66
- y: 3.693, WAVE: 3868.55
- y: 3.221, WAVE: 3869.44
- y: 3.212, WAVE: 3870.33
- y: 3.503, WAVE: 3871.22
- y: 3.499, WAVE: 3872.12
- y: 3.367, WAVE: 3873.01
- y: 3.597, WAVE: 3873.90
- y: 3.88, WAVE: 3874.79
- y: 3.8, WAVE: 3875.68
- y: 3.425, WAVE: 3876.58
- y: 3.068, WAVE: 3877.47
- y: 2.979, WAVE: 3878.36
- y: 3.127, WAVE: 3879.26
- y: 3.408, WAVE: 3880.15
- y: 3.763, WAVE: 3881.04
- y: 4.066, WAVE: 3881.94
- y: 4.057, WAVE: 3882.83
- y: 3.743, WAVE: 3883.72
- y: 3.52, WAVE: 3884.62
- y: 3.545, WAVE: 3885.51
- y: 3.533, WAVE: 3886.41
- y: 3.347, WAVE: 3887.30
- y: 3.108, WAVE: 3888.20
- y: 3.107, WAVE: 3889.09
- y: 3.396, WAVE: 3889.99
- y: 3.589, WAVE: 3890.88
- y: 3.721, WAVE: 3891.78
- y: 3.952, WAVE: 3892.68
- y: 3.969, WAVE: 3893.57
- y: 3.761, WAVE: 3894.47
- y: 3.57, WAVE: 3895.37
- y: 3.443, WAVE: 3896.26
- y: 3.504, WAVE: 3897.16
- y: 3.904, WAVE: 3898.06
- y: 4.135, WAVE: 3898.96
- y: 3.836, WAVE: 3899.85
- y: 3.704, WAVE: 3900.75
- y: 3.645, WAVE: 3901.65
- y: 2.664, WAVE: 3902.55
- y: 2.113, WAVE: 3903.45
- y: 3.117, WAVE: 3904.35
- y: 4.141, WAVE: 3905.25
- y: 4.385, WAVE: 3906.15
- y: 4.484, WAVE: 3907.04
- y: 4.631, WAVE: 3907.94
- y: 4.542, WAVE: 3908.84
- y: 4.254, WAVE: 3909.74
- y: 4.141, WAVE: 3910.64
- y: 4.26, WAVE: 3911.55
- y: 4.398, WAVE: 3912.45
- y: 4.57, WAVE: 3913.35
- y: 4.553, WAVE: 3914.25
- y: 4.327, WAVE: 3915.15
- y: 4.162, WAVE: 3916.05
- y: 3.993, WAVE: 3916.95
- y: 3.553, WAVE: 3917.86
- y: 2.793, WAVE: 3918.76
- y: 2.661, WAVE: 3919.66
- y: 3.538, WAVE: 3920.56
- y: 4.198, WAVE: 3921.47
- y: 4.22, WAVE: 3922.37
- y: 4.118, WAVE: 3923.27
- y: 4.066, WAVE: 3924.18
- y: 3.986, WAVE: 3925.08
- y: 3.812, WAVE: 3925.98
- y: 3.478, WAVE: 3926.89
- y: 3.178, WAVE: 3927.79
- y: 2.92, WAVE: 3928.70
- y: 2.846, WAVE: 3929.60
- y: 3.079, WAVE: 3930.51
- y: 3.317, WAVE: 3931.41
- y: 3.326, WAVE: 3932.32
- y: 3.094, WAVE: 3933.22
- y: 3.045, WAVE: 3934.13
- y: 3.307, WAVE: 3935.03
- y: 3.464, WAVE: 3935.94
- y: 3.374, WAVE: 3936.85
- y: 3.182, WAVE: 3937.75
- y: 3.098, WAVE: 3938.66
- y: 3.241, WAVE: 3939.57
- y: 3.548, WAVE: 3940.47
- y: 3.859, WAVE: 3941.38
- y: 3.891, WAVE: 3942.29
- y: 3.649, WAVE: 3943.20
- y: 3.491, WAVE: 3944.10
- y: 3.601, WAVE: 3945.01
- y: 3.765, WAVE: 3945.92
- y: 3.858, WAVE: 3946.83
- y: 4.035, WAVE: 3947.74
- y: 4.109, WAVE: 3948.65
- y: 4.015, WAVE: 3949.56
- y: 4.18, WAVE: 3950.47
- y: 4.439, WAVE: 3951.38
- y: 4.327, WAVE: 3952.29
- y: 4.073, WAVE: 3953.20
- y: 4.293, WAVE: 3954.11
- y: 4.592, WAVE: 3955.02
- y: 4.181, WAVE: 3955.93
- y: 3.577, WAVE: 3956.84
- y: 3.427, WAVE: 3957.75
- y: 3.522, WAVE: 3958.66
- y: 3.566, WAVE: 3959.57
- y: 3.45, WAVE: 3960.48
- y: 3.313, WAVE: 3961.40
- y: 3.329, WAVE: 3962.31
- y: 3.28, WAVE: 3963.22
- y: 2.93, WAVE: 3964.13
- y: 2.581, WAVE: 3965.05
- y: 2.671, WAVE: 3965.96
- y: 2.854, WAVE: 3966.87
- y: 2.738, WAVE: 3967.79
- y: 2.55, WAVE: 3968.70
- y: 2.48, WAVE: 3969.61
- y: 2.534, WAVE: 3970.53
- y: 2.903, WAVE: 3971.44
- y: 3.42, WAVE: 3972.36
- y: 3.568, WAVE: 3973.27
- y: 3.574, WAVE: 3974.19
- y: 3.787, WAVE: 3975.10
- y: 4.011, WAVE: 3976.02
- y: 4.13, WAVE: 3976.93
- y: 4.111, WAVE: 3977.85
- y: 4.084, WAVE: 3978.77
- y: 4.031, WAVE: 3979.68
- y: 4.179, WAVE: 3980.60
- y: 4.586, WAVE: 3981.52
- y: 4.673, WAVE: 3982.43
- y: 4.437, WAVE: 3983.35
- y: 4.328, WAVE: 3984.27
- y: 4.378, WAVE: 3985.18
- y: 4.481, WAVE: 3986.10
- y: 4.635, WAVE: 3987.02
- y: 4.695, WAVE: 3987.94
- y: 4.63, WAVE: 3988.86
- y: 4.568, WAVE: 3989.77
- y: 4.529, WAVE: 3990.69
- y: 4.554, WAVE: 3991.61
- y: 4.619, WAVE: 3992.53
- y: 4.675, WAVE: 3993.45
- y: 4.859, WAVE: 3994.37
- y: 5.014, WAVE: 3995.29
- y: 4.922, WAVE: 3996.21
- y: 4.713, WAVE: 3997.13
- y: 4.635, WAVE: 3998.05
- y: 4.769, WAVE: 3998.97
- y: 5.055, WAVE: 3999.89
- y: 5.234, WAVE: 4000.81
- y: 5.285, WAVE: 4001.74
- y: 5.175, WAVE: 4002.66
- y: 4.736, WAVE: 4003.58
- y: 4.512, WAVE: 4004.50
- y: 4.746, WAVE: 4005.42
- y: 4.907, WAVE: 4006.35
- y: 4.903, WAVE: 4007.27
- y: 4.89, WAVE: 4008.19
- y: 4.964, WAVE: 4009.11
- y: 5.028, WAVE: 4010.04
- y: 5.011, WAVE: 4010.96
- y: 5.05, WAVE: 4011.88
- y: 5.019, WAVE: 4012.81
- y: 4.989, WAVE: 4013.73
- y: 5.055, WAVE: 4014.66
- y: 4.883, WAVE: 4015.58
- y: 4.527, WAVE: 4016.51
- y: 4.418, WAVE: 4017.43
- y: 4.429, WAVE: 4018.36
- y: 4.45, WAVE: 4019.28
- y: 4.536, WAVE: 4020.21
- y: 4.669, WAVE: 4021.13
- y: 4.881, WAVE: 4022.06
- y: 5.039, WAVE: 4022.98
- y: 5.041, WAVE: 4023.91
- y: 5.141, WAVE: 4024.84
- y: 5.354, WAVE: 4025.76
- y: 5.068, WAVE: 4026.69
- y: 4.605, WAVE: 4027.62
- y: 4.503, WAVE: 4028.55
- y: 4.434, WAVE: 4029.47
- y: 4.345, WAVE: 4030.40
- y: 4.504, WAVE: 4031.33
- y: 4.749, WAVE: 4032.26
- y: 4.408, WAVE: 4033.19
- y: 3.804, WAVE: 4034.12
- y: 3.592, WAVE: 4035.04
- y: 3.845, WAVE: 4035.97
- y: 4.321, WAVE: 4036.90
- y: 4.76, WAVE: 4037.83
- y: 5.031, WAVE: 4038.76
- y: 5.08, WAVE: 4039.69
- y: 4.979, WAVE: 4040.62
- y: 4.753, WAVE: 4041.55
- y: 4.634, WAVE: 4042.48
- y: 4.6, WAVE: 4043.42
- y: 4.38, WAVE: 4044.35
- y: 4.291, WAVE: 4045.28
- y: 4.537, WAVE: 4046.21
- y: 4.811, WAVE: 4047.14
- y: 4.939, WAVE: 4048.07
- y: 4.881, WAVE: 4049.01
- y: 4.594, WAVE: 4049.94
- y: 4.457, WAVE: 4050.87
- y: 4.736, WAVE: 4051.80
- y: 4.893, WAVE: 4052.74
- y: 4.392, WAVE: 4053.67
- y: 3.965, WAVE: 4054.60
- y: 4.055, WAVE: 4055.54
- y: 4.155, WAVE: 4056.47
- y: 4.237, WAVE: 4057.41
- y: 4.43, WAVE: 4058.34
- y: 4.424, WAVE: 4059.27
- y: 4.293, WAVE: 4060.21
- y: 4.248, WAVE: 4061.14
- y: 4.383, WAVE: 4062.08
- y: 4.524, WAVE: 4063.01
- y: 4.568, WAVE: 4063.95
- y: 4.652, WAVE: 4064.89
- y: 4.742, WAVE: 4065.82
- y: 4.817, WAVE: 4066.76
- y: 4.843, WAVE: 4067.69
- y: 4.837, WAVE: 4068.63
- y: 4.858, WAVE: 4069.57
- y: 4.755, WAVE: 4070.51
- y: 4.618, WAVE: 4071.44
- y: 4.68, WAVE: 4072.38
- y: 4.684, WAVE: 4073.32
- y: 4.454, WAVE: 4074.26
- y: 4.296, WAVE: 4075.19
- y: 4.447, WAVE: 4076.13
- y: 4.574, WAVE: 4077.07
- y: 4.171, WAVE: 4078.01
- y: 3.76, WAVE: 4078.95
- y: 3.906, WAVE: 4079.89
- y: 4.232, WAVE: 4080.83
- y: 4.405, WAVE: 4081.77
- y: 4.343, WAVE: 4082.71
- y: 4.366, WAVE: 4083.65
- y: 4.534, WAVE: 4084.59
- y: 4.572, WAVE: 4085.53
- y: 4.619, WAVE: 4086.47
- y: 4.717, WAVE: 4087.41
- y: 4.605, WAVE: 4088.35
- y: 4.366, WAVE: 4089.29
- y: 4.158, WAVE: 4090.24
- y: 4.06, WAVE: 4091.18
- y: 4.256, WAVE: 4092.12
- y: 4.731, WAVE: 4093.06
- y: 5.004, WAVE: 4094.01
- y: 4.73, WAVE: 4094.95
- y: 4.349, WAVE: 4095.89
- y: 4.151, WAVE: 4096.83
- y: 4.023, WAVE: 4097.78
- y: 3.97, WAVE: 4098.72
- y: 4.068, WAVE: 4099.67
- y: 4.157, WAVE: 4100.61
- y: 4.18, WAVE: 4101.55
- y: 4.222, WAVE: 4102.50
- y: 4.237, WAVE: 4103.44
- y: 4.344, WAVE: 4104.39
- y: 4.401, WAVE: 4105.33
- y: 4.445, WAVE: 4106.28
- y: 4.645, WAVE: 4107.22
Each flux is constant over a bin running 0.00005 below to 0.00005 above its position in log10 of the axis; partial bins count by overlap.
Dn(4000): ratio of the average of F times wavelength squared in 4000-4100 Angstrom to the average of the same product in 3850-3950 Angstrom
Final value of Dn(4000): 1.3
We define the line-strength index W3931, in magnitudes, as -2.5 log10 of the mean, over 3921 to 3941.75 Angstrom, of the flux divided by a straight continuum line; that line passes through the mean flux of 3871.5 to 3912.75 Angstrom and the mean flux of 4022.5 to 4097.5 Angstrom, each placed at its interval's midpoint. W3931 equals 0.12 mag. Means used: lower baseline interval 3.67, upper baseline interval 4.52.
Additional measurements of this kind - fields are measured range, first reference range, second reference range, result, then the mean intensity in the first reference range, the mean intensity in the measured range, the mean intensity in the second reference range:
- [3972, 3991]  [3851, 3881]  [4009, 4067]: 0.02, 3.71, 4.23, 4.61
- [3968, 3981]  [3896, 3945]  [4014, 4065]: 0.16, 3.67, 3.51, 4.57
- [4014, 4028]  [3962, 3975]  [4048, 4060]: -0.23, 2.98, 4.81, 4.45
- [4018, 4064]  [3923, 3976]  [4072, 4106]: -0.13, 3.48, 4.56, 4.35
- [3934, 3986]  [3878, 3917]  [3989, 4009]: 0.21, 3.78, 3.65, 4.83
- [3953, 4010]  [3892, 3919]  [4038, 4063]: 0.03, 3.89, 4.12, 4.55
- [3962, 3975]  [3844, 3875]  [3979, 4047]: 0.42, 3.66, 2.98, 4.68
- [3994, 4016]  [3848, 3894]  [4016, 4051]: -0.11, 3.66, 4.93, 4.62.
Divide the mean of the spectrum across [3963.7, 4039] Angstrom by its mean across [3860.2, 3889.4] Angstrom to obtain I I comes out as 1.2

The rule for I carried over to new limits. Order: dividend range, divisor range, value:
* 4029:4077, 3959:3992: 1.21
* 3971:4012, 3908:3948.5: 1.23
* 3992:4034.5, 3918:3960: 1.32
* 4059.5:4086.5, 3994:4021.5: 0.93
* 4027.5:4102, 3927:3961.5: 1.23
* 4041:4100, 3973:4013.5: 0.97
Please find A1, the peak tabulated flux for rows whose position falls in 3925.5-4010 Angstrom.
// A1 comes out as 5.285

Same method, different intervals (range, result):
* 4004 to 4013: 5.05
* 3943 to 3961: 4.592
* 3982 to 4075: 5.354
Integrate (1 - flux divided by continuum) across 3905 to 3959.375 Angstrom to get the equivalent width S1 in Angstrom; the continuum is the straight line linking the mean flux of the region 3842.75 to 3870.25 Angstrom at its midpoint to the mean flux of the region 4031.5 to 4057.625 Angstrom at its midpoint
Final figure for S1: 2.8 Angstrom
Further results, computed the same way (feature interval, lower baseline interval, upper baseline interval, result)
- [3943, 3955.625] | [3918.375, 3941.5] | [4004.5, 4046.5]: -1.3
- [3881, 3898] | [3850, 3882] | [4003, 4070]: 1.0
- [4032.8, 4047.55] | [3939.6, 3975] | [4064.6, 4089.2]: -1.0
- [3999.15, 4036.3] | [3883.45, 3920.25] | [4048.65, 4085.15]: -4.3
